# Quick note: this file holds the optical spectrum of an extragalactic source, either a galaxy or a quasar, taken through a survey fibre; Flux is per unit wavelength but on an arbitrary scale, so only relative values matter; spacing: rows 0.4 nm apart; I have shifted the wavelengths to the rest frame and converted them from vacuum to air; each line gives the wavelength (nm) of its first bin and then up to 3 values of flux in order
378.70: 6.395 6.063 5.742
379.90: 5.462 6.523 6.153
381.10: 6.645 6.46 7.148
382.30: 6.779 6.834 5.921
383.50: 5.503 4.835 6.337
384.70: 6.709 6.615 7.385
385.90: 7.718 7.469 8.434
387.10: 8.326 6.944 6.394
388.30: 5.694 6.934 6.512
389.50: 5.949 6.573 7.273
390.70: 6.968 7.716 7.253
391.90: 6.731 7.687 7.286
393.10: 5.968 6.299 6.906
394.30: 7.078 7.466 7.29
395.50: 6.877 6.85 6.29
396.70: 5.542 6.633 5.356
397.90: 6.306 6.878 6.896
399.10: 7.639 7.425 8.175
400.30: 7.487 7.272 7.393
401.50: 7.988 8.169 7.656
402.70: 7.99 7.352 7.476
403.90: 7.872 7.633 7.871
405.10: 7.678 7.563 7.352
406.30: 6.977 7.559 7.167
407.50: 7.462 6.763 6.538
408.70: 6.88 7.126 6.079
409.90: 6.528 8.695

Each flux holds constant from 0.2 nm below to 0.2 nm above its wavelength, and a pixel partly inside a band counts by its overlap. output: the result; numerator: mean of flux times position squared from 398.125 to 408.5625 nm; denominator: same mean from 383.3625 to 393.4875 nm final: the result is 1.2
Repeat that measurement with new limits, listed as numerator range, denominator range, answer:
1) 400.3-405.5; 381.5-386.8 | 1.26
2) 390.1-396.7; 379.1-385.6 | 1.17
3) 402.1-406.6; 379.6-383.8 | 1.35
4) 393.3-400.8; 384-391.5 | 1.03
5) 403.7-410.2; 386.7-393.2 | 1.13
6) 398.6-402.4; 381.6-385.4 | 1.31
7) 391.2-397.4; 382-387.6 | 1.04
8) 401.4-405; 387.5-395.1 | 1.21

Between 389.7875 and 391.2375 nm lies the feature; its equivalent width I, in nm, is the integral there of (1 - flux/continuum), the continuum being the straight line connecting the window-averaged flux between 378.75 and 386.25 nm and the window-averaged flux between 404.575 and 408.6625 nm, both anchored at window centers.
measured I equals -0.10 nm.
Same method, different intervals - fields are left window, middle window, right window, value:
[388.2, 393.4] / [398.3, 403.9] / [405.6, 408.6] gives -0.462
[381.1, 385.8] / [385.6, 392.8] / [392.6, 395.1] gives -0.470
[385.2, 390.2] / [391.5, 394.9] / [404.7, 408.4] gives 0.073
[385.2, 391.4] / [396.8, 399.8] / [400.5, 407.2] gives 0.272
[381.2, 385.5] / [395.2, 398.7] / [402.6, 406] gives 0.386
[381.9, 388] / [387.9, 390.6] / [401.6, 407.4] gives 0.193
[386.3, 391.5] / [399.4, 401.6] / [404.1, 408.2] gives -0.108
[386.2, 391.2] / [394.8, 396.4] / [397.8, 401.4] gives 0.066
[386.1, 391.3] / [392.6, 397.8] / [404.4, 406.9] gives 0.445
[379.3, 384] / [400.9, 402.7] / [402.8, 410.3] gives -0.194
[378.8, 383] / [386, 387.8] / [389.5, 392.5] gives -0.242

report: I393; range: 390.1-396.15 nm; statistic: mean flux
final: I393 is 7.04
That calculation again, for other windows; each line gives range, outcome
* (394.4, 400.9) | 6.9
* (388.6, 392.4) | 6.94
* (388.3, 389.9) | 6.38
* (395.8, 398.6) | 6.27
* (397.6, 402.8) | 7.43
